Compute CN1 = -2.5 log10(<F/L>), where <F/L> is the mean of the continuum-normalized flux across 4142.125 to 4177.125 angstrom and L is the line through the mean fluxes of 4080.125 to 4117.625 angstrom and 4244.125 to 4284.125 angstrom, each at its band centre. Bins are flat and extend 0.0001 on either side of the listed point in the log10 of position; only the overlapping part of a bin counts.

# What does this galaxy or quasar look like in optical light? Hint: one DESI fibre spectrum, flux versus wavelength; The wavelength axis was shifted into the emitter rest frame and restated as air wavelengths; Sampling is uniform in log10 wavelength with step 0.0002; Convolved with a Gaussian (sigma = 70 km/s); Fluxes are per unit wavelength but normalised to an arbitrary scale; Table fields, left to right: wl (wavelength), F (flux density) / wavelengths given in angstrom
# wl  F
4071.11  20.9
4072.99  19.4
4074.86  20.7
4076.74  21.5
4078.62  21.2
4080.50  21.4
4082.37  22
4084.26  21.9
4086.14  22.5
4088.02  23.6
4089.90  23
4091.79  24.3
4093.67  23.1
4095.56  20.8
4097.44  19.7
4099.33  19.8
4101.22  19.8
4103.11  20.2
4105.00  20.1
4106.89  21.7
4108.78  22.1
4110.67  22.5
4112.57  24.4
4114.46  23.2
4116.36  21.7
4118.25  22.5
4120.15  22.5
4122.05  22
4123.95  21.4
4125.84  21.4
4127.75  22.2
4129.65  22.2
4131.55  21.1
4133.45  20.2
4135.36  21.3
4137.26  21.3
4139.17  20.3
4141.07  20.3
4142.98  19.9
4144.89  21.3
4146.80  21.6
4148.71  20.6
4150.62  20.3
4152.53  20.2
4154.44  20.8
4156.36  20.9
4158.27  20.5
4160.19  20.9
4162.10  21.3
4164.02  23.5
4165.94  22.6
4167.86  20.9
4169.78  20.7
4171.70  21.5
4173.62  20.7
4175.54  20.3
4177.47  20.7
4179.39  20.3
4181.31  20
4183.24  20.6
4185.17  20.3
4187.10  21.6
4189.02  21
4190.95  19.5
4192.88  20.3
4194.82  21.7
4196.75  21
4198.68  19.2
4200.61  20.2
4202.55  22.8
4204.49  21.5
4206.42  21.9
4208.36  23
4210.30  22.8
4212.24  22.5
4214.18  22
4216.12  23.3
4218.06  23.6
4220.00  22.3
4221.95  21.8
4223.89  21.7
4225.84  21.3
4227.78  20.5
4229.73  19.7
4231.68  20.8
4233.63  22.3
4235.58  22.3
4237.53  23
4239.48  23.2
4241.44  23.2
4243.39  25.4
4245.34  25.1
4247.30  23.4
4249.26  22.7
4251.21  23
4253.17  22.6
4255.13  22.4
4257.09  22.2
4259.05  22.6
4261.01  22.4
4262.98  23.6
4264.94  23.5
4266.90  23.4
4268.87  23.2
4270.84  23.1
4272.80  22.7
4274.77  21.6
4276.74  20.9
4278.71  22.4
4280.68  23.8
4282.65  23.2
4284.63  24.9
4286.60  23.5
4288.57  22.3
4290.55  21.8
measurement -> 0.06 mag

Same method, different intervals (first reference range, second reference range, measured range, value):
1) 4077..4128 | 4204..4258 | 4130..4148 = 0.061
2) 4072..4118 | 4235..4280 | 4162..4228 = 0.053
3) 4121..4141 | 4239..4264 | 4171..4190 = 0.071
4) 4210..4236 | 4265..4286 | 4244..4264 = -0.025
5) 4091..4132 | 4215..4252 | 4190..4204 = 0.082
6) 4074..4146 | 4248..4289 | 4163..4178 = 0.036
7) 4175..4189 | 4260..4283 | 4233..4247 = -0.071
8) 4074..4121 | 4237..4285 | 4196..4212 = 0.051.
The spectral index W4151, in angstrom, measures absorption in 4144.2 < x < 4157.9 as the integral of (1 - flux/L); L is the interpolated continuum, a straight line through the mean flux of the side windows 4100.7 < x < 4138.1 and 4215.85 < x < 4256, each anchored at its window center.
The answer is 0.7 angstrom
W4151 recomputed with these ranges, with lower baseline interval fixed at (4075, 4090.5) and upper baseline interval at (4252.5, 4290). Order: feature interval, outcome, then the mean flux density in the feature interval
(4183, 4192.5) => 0.8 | 20.6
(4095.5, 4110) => 1.0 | 20.6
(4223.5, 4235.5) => 0.8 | 21.1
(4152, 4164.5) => 0.7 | 21.1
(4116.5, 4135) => 0.4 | 21.7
